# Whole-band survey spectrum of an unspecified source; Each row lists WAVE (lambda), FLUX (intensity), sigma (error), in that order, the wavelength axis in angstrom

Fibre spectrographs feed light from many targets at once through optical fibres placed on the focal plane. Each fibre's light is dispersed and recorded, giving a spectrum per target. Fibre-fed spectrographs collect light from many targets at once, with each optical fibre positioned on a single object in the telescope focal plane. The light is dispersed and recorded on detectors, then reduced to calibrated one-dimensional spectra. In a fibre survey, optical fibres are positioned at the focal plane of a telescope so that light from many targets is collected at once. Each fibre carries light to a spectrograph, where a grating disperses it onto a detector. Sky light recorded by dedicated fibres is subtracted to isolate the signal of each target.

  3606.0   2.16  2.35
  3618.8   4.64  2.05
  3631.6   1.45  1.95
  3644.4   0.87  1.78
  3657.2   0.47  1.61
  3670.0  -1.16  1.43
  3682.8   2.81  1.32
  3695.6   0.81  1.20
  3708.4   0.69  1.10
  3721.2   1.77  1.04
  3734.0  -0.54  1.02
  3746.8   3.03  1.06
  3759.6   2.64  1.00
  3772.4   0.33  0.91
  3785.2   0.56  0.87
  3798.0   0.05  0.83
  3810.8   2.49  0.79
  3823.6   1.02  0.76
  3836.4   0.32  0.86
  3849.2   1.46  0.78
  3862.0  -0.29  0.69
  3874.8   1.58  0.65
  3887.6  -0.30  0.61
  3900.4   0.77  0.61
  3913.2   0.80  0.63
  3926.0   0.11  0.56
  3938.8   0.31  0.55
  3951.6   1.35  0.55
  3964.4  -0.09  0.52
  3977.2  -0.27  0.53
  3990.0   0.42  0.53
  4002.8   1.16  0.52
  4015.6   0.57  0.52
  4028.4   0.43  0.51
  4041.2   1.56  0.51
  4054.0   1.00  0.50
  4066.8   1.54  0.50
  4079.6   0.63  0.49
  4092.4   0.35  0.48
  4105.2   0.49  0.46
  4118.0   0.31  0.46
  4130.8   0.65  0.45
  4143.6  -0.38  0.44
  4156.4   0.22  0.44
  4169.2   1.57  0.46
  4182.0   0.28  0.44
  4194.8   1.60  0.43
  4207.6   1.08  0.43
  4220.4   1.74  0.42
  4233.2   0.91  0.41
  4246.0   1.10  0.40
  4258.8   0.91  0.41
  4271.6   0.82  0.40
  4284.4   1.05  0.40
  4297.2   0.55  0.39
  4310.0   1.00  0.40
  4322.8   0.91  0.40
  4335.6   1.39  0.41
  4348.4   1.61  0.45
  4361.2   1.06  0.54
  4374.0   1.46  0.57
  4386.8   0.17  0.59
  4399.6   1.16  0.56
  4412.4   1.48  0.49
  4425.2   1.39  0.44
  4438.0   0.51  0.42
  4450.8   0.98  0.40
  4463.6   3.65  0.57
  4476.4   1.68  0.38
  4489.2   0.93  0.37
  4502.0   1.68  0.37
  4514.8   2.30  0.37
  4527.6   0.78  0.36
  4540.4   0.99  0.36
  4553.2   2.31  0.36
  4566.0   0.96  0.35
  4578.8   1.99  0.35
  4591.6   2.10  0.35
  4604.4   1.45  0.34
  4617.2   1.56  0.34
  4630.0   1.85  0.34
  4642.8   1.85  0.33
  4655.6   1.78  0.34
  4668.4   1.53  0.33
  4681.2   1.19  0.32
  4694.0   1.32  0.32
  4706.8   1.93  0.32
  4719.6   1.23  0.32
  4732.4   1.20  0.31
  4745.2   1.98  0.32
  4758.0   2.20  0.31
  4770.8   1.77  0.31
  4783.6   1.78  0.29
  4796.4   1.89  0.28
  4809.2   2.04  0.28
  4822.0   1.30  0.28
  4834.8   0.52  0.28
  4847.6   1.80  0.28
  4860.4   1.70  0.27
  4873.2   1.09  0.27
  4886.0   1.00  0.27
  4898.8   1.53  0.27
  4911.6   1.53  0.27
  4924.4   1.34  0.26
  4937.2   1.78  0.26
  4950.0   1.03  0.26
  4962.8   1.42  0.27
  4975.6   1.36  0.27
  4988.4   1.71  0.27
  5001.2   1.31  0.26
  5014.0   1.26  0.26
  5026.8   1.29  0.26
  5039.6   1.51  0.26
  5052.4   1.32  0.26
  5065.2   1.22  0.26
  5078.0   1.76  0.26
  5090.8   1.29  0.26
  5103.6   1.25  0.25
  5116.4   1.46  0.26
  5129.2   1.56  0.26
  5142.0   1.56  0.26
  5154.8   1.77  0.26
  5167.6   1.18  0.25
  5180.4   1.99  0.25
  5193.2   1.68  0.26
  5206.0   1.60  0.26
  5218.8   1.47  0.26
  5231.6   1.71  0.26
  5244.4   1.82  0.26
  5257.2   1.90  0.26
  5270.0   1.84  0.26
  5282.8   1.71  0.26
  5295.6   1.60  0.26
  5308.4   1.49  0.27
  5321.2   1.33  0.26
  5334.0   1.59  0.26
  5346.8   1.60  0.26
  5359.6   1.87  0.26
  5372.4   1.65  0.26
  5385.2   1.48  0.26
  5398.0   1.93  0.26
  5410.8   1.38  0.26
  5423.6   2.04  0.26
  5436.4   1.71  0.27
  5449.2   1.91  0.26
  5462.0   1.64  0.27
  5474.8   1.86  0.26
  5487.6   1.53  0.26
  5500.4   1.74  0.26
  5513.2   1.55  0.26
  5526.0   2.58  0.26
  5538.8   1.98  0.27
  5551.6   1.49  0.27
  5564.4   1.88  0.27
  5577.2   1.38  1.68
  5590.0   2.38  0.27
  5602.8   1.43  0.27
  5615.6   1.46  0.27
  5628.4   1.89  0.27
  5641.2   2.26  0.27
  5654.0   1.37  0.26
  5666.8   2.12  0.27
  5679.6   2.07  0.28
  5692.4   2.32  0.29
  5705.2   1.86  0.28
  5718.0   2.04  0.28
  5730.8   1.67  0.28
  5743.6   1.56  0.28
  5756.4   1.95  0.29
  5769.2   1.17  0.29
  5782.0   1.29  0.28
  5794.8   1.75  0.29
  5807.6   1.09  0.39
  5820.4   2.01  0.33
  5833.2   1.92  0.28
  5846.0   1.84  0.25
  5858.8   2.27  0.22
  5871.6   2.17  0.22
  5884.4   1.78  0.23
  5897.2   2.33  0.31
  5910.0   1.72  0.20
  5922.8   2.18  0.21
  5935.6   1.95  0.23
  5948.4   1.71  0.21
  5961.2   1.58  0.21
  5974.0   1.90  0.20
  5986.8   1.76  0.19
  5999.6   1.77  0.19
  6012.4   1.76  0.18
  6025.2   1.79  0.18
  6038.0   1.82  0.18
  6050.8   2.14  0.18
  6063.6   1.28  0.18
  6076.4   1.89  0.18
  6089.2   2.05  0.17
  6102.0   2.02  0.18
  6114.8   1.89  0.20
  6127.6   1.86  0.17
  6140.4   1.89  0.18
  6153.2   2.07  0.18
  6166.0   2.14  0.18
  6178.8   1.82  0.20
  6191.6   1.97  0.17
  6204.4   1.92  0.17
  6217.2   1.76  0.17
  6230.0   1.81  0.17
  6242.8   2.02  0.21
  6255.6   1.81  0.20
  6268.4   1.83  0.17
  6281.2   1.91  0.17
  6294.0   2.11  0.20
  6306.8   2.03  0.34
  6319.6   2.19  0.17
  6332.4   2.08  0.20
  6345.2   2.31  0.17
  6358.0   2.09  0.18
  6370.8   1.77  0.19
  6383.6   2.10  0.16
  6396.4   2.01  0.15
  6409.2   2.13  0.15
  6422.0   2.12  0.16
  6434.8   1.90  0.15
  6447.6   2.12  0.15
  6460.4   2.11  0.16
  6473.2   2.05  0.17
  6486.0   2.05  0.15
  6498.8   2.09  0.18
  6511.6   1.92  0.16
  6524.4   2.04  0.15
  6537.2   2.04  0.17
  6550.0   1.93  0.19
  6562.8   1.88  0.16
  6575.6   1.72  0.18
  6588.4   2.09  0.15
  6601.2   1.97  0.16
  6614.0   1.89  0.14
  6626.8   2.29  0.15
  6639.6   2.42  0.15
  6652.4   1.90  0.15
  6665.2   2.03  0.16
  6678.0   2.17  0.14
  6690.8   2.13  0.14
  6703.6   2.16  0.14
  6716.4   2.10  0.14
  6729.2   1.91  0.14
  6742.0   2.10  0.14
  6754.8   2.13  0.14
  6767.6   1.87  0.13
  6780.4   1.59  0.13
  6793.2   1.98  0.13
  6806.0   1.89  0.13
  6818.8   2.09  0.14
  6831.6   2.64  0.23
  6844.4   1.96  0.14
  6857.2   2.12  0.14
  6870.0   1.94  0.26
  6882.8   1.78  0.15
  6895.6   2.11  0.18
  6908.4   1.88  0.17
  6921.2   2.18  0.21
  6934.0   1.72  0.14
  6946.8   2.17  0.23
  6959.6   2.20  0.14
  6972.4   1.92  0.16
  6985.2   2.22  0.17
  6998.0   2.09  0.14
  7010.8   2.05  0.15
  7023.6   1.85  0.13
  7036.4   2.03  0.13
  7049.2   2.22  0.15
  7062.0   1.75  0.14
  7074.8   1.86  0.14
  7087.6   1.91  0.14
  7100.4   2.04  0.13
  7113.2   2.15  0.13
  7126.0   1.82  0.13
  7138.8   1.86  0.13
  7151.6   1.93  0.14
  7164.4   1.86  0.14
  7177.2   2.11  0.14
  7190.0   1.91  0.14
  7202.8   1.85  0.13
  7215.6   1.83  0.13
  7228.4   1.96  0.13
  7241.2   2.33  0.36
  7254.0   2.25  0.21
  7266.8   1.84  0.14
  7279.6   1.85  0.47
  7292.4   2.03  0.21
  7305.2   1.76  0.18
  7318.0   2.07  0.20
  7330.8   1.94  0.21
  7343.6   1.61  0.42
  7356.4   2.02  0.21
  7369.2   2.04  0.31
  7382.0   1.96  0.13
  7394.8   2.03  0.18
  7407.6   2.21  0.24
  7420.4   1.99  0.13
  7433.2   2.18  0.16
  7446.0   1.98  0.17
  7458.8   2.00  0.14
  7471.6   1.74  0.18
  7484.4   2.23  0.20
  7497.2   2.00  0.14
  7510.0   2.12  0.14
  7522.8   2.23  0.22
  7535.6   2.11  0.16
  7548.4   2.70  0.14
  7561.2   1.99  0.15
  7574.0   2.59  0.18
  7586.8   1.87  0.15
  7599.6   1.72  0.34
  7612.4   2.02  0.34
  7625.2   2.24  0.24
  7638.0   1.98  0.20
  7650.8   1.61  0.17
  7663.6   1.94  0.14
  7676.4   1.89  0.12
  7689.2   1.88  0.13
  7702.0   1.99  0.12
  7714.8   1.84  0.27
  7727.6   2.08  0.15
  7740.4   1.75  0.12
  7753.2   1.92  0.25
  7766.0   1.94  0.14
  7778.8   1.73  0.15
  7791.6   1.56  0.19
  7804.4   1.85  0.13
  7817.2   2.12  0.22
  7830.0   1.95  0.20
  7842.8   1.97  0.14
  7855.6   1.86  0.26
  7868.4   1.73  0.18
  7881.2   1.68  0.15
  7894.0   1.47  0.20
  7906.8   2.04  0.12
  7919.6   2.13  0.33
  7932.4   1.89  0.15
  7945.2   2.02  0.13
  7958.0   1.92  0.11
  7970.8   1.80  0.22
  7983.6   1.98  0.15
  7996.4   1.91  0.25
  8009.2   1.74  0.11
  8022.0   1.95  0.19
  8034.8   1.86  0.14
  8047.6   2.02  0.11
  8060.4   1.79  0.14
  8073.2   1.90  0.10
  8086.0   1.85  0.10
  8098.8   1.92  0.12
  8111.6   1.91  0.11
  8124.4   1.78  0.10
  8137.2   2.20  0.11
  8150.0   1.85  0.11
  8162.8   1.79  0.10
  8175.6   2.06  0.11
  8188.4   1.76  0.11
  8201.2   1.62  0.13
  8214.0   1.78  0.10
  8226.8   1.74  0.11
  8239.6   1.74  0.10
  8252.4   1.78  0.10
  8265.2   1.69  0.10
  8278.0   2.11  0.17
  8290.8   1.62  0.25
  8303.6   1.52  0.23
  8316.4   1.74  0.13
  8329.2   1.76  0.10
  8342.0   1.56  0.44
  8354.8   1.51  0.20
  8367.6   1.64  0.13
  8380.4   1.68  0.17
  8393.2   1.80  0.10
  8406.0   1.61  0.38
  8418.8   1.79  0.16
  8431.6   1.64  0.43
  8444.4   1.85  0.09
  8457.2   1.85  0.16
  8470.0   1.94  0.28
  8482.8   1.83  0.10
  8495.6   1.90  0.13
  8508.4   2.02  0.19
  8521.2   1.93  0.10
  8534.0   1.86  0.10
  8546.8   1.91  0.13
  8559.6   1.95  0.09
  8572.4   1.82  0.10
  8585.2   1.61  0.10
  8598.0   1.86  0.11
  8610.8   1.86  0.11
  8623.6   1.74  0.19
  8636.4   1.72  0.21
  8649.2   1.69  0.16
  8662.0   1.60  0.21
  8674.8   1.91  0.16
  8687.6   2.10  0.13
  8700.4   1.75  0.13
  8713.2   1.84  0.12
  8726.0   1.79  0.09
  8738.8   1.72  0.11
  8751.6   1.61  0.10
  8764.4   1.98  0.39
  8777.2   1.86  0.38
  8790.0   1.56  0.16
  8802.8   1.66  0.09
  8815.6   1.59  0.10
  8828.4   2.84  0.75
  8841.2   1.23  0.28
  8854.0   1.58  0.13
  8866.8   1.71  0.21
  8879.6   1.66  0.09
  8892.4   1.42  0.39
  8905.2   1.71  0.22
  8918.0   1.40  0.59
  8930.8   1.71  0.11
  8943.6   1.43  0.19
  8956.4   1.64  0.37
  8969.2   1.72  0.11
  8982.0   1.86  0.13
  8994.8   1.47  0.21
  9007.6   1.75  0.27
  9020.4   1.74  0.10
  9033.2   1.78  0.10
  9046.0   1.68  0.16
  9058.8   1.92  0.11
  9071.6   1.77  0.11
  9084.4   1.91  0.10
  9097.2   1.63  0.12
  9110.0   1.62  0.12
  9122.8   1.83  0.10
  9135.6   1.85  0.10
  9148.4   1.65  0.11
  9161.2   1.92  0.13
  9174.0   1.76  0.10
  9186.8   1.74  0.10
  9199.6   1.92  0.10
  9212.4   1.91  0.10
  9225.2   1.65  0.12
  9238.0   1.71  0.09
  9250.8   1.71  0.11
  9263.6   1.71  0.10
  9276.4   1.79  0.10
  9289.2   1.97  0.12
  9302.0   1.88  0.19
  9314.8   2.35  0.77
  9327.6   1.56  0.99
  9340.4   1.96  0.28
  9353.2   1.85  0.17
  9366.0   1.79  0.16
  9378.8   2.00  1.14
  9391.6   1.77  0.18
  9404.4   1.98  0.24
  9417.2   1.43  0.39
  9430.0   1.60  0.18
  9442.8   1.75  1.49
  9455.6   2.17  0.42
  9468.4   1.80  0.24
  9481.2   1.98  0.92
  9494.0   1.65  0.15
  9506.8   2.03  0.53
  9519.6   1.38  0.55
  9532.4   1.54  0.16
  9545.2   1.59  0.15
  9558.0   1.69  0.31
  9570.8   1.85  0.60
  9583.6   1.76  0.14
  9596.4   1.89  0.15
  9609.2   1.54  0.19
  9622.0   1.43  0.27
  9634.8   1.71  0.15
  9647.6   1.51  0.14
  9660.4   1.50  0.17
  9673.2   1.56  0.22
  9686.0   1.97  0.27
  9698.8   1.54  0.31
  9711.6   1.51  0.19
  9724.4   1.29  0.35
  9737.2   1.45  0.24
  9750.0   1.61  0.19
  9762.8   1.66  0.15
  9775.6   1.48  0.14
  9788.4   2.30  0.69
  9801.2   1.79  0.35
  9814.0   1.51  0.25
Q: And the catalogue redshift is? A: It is 0.15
